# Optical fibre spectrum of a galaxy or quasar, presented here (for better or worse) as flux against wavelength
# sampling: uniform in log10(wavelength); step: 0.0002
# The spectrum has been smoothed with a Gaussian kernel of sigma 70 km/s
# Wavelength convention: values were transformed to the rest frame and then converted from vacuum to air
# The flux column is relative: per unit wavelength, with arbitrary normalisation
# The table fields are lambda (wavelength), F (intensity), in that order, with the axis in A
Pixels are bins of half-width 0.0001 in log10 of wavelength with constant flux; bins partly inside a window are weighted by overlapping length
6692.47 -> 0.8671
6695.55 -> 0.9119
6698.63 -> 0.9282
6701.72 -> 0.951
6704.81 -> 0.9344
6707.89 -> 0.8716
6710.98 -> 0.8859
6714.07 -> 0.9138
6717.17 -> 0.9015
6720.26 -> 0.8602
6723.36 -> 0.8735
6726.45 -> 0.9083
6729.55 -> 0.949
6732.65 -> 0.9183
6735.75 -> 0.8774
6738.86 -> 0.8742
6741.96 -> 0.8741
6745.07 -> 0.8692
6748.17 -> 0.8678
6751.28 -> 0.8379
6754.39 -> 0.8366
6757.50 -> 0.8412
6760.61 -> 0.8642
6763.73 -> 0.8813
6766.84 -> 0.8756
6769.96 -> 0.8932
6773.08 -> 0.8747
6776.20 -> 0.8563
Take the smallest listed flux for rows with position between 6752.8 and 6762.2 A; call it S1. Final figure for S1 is 0.8366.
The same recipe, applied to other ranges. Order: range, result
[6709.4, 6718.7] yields 0.8859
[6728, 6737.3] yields 0.8774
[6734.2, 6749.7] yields 0.8678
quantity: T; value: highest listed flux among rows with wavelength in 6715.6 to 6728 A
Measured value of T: 0.9083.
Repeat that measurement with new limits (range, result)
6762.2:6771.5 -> 0.8932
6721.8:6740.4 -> 0.949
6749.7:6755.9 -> 0.8379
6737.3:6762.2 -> 0.8742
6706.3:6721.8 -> 0.9138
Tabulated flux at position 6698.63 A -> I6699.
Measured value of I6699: 0.9282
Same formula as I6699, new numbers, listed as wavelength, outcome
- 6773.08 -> 0.8747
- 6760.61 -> 0.8642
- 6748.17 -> 0.8678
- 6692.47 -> 0.8671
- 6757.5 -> 0.8412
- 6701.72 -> 0.951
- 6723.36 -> 0.8735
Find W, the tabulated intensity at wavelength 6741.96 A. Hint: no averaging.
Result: 0.8741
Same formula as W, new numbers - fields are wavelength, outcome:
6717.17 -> 0.9015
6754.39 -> 0.8366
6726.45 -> 0.9083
